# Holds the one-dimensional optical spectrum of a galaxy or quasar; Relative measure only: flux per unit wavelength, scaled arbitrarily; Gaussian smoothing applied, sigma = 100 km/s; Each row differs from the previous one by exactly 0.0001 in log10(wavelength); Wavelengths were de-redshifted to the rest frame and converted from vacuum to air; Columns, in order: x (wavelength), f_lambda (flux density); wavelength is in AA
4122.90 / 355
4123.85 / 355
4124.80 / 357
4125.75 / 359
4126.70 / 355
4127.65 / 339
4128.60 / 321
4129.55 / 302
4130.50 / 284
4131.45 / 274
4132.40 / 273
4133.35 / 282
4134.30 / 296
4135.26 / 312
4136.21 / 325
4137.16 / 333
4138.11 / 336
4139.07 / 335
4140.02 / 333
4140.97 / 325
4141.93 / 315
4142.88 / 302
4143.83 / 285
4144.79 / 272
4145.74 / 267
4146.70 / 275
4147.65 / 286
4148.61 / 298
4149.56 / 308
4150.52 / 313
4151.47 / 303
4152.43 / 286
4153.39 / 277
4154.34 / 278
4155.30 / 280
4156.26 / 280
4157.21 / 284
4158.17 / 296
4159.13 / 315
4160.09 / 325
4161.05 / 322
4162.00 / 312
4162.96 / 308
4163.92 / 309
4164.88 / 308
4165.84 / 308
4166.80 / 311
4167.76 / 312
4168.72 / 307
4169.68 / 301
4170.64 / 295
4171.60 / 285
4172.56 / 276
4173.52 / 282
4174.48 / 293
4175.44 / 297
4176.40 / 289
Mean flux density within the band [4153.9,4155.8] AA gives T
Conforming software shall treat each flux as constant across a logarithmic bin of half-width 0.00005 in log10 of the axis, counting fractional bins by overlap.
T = 278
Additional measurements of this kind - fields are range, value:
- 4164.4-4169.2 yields 309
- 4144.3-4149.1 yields 280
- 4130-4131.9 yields 280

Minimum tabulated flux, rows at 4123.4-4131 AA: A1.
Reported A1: 284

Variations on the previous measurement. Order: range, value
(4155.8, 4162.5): 280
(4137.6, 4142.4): 315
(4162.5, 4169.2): 307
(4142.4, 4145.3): 272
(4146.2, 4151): 275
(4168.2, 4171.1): 295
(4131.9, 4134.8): 273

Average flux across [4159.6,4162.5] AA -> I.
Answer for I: 320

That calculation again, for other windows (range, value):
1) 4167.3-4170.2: 306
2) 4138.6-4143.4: 322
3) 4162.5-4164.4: 308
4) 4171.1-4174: 281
